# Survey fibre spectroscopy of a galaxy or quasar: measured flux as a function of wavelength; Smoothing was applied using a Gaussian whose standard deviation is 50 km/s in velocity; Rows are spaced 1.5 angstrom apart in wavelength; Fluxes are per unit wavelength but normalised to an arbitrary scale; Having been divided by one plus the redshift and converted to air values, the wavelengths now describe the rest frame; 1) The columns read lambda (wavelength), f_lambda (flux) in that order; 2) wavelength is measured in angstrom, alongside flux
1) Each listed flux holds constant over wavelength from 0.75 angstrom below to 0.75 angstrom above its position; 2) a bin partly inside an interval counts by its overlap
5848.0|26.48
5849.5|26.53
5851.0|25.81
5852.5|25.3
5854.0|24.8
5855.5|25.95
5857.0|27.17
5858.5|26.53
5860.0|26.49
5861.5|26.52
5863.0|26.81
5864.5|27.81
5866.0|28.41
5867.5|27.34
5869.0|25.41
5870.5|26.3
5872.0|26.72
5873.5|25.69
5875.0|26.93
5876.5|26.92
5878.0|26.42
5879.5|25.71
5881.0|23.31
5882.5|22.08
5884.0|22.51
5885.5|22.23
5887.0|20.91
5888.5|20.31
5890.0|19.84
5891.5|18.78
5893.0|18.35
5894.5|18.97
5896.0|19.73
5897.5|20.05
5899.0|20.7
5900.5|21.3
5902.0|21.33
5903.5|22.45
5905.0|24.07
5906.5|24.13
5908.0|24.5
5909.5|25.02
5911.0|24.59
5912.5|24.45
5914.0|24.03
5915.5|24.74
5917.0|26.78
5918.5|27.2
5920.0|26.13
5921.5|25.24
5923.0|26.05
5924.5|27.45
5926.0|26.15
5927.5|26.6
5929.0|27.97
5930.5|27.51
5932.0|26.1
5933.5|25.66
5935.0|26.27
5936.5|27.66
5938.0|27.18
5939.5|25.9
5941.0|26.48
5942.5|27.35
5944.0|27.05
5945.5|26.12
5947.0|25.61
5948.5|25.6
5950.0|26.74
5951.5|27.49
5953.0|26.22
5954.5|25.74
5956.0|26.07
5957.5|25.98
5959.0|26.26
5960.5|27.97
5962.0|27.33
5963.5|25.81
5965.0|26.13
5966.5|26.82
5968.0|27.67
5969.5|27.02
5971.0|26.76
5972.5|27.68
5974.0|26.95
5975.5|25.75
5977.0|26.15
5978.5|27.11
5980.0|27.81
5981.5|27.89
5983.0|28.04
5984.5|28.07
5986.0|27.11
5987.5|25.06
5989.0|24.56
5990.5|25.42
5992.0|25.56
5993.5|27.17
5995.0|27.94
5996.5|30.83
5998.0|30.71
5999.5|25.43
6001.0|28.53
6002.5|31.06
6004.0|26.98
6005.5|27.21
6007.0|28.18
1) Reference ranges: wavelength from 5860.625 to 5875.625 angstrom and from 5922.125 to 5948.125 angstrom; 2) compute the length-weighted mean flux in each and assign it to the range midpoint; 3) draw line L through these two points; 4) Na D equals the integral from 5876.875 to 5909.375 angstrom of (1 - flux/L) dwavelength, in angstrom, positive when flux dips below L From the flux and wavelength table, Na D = 5.9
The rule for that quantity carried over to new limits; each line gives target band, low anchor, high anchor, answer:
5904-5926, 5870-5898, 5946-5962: -0.9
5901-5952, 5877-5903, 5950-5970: -3.5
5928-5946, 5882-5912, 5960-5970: -1.5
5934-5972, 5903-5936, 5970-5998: -0.3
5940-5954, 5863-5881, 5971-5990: 0.1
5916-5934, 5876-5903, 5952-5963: -1.8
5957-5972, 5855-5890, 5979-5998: 0.0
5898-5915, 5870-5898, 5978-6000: 0.3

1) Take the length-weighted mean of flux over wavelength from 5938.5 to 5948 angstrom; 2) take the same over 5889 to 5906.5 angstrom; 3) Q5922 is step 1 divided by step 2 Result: 1.3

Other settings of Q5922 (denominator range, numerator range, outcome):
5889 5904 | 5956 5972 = 1.33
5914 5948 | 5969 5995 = 1.01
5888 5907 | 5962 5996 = 1.29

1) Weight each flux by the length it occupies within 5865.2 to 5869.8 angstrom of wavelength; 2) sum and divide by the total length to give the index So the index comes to 27.1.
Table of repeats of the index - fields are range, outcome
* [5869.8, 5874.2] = 26.2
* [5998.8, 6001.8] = 27.1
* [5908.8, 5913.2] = 24.7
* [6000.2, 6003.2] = 29.7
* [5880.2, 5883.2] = 22.8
